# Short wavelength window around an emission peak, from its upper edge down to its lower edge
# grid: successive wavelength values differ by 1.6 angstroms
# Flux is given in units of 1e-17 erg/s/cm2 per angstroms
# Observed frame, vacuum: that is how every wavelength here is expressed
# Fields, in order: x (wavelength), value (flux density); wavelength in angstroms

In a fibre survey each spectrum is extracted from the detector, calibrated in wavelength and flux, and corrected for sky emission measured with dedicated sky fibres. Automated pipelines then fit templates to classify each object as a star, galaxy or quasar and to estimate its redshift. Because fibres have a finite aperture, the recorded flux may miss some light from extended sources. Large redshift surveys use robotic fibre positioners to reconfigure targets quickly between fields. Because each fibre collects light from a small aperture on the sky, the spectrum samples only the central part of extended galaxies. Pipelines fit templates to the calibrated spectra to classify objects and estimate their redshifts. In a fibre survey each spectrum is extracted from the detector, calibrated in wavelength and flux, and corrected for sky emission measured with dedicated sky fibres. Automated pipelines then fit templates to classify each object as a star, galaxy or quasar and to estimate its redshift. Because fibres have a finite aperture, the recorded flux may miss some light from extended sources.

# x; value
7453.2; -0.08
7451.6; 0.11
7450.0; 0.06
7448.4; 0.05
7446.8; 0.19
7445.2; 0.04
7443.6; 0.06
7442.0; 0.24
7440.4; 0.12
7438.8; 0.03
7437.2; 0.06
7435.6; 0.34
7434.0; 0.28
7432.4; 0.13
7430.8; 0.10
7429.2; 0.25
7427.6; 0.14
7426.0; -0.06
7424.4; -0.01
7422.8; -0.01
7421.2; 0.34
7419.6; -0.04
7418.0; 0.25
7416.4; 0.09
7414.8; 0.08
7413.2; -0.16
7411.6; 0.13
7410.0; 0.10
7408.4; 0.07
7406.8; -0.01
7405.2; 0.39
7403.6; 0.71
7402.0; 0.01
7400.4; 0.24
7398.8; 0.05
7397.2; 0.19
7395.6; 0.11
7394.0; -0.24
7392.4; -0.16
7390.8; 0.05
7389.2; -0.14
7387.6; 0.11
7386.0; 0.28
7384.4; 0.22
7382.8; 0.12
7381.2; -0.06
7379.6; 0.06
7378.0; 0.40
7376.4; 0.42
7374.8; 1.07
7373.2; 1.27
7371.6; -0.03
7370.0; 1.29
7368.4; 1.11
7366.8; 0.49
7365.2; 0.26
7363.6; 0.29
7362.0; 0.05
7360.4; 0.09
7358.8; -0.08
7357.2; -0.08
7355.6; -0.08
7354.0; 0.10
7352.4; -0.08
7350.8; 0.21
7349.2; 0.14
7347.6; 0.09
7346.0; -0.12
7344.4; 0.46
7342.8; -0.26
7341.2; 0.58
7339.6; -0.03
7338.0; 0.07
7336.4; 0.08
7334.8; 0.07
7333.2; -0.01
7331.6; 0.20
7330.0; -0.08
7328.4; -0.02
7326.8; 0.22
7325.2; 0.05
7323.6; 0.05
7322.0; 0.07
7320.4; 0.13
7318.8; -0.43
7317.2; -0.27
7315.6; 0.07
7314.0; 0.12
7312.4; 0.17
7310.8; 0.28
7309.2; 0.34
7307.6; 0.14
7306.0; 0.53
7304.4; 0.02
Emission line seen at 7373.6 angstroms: [O II] 3727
